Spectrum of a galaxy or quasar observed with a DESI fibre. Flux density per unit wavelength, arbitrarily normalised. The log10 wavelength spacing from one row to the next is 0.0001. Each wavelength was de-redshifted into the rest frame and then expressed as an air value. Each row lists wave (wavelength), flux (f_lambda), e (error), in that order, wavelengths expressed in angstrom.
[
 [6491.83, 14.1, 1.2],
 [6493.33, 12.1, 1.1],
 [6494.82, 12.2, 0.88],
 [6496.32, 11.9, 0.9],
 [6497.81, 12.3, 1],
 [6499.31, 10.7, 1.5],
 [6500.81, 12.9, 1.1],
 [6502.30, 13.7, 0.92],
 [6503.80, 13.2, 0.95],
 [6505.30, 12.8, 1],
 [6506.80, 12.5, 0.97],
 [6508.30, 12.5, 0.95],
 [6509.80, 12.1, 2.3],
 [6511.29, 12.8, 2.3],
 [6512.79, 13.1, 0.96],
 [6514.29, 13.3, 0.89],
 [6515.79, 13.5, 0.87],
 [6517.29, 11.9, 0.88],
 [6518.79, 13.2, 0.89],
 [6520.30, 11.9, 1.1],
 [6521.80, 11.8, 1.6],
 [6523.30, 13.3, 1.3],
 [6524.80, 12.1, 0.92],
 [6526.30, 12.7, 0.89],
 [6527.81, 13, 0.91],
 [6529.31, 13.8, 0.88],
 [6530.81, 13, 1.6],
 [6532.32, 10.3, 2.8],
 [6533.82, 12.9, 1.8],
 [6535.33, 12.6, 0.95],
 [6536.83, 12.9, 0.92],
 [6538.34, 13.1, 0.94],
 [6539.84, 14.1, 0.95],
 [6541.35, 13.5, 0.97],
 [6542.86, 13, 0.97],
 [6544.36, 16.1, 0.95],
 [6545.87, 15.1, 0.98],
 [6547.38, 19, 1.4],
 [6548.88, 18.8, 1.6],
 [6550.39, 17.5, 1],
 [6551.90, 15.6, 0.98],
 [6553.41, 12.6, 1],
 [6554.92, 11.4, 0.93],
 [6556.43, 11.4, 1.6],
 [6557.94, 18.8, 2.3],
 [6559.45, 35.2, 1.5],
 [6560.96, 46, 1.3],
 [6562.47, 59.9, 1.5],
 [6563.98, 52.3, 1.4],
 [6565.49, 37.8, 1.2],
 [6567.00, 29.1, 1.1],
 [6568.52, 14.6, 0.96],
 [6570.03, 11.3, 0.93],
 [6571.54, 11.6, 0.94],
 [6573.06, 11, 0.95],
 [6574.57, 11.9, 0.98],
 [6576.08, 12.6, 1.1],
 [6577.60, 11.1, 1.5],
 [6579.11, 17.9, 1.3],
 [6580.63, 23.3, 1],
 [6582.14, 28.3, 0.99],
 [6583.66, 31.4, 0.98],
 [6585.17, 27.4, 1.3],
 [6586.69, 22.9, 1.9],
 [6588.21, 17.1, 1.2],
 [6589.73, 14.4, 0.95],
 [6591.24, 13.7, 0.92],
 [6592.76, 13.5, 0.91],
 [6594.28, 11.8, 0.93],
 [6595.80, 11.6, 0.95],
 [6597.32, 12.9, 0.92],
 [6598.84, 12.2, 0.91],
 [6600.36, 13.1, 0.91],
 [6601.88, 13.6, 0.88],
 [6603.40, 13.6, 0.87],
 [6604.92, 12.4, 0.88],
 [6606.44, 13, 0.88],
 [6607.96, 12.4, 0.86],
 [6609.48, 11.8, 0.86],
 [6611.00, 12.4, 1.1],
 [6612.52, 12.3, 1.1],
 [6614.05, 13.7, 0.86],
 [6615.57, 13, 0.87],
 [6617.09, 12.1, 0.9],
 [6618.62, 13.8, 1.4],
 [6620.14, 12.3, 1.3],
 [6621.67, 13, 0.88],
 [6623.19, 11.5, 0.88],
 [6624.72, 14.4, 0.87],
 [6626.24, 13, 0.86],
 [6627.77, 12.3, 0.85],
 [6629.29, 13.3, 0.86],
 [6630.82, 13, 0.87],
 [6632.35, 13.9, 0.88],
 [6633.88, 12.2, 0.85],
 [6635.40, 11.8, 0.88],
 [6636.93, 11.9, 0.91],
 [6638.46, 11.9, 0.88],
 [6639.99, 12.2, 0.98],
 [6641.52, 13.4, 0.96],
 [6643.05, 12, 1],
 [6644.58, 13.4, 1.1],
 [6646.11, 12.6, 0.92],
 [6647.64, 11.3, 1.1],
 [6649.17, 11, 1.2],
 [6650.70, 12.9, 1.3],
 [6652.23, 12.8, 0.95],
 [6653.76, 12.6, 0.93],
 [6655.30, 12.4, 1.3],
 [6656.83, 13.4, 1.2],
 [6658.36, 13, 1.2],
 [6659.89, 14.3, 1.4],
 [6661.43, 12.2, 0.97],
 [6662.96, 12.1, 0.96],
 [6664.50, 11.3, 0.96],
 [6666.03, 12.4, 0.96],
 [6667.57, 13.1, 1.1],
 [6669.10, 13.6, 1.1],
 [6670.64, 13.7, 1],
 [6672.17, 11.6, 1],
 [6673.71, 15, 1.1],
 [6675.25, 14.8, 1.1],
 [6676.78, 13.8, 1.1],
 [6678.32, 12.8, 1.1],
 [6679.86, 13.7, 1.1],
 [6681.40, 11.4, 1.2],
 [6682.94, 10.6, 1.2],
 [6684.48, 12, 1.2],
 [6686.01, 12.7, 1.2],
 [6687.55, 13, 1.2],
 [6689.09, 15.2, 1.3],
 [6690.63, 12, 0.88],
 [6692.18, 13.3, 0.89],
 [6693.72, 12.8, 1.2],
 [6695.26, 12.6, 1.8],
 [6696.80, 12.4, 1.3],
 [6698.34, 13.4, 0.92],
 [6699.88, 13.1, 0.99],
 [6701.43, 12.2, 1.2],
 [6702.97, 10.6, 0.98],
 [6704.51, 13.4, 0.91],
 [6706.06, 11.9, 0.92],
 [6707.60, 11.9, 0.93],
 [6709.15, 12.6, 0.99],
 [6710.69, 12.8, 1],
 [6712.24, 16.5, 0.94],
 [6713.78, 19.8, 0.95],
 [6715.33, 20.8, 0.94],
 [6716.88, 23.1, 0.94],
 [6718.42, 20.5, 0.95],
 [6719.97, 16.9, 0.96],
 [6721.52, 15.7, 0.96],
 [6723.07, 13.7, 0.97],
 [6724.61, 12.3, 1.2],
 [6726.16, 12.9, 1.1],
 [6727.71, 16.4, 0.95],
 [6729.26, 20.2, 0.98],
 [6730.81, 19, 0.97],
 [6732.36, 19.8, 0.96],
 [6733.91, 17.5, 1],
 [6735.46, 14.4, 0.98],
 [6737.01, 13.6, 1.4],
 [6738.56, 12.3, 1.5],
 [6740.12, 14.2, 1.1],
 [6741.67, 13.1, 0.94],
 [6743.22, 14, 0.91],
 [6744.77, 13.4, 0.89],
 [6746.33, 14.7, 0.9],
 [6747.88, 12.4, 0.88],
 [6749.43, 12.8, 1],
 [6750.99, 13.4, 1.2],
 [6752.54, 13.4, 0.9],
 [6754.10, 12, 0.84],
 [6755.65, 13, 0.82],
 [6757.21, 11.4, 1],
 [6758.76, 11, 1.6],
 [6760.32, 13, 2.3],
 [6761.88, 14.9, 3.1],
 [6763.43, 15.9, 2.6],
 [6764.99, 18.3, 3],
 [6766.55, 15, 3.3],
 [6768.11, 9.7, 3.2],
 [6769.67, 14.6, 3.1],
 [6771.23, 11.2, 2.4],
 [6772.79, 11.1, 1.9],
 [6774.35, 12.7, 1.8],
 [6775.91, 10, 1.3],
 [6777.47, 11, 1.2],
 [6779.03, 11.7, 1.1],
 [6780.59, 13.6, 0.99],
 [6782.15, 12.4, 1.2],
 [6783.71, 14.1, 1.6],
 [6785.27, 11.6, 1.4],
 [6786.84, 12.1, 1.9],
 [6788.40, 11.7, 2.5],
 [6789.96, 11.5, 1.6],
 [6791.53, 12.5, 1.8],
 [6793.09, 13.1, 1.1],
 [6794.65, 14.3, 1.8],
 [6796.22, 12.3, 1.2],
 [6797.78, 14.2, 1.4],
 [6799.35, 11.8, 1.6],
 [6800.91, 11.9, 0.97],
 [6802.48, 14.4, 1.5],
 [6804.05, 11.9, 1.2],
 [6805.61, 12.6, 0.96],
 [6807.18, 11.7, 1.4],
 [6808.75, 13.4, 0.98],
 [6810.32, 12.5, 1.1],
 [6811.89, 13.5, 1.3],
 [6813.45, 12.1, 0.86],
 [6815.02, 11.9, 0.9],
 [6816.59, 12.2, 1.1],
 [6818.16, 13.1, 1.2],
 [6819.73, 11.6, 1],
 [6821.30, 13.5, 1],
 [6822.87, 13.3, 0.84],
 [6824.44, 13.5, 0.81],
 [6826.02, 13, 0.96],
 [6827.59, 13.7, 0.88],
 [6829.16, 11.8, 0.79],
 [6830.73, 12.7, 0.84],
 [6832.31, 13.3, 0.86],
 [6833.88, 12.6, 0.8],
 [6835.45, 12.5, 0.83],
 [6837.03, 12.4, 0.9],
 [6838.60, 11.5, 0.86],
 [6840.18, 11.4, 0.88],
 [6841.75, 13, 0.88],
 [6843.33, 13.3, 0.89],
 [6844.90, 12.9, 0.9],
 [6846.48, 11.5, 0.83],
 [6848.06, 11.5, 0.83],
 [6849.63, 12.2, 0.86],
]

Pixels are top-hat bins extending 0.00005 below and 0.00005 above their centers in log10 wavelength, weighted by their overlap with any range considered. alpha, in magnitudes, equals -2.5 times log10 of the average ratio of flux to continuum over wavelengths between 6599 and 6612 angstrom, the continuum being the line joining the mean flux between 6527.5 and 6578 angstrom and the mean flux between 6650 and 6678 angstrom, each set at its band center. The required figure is 0.26 mag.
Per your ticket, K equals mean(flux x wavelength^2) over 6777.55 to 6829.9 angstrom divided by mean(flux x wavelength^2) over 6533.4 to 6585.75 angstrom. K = 0.66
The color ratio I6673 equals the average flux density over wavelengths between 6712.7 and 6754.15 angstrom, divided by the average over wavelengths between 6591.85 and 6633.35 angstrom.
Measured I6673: 1.2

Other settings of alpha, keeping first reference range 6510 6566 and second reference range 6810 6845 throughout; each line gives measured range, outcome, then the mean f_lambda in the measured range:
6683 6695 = 0.18 mag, 12.8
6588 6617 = 0.28 mag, 13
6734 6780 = 0.07 mag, 13.1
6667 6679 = 0.14 mag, 13.6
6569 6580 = 0.34 mag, 12.7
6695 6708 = 0.20 mag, 12.4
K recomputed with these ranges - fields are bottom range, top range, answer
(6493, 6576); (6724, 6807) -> 0.87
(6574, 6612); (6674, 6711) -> 0.83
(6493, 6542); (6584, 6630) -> 1.13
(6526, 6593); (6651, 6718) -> 0.72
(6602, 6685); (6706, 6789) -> 1.15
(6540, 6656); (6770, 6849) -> 0.81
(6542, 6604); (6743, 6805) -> 0.69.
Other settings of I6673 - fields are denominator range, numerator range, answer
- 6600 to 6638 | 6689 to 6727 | 1.13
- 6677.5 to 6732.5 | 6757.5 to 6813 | 0.88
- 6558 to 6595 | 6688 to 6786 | 0.60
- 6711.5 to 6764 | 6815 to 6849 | 0.83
